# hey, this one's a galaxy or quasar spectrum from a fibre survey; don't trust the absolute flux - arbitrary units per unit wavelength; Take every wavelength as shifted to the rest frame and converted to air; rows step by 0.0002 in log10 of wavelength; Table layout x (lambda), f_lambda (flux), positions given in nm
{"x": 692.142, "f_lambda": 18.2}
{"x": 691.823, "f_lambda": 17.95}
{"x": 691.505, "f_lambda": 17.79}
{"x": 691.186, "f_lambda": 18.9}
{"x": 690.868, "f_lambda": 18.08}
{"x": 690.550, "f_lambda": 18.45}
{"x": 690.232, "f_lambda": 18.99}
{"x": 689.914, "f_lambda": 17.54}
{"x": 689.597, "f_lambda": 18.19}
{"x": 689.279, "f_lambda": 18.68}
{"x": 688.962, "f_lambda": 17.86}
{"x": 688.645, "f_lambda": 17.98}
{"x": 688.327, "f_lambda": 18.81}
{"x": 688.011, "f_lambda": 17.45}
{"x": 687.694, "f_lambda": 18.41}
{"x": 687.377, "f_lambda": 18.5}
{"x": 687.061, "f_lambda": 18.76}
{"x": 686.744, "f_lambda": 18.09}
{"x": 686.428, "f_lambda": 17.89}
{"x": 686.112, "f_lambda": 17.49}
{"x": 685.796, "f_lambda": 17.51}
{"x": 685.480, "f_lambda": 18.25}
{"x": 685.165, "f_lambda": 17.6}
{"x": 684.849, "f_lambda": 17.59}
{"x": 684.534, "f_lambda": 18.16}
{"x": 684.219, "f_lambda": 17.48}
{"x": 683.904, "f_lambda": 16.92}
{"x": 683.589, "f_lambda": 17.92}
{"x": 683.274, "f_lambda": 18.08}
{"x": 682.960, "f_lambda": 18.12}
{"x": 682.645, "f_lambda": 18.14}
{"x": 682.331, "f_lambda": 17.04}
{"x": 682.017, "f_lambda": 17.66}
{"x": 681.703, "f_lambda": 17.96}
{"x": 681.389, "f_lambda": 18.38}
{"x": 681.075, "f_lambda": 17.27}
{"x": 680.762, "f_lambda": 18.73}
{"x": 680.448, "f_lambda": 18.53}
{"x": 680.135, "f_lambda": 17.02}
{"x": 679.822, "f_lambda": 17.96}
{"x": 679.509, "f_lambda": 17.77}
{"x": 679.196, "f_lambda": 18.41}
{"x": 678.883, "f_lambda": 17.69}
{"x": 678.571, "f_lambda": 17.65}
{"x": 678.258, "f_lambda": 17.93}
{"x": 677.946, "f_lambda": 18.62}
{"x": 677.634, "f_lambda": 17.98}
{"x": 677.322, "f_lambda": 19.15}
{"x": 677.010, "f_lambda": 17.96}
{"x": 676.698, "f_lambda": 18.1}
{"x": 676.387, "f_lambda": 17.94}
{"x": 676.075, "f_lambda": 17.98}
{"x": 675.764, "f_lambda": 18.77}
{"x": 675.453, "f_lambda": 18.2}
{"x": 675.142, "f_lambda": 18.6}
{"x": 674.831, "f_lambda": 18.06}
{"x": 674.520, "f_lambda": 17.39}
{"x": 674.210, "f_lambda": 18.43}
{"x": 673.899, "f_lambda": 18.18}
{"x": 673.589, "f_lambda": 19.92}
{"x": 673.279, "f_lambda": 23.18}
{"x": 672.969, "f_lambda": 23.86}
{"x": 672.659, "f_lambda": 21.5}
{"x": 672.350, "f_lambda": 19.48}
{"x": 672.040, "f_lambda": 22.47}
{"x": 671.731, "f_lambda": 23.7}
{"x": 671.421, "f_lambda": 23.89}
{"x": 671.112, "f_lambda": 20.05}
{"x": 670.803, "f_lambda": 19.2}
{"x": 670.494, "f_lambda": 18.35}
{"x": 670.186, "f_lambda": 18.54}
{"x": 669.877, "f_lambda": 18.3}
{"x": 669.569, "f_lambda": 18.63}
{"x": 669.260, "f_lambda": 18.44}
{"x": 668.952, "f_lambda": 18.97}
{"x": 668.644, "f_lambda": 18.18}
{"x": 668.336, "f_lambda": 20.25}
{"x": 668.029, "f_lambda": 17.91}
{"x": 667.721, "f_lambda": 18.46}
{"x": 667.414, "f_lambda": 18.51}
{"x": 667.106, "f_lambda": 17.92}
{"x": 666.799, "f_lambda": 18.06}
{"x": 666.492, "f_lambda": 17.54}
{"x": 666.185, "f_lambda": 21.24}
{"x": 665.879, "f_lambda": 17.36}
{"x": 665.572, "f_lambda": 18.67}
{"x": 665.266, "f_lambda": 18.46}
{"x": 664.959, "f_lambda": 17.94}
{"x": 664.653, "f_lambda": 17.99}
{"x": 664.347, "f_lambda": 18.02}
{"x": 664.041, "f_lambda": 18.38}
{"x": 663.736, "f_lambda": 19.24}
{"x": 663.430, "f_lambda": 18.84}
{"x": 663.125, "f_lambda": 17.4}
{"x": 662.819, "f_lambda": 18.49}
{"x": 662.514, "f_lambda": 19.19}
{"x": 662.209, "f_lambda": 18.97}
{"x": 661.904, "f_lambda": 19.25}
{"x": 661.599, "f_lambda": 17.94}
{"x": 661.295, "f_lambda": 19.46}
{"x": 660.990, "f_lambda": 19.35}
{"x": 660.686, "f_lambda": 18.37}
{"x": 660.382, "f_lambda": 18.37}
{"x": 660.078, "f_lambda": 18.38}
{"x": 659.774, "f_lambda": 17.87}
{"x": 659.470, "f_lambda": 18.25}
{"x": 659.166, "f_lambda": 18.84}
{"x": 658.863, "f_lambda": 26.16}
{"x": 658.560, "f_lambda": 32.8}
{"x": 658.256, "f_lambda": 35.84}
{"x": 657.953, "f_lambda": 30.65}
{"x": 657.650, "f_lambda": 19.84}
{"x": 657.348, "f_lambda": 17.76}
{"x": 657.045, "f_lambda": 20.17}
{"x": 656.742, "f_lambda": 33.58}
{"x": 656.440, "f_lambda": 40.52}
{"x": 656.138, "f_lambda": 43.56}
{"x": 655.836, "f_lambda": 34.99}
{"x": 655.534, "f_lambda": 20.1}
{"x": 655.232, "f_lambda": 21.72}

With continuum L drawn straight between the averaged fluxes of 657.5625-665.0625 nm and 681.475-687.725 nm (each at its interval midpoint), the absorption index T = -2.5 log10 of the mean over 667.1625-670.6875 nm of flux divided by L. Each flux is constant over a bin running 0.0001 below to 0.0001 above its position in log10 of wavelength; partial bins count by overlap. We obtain 0.07 mag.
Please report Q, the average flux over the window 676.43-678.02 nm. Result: 18.3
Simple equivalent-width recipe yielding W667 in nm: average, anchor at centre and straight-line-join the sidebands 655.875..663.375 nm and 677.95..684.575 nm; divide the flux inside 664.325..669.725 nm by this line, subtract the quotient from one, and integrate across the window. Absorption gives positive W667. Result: 0.77 nm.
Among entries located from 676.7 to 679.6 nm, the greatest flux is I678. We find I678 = 19.15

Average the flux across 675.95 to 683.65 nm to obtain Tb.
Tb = 18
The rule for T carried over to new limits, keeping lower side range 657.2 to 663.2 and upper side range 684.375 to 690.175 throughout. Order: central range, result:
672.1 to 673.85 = -0.09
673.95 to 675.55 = 0.08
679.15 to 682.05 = 0.05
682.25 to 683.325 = 0.04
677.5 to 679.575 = 0.06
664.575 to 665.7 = 0.13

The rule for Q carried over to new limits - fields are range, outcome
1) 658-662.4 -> 21.6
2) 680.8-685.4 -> 17.8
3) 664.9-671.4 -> 18.7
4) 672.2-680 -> 18.8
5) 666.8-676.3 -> 19.5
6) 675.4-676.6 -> 18.2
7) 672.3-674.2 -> 20.9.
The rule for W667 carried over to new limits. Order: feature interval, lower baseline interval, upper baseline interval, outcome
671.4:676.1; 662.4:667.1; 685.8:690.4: -0.474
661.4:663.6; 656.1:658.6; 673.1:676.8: 0.660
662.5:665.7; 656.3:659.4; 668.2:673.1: 0.733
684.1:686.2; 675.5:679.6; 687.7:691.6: 0.054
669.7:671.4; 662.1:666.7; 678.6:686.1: -0.094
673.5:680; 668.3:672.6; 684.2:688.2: 0.317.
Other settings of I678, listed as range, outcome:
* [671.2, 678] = 23.89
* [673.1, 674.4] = 23.18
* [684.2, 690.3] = 18.99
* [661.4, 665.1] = 19.25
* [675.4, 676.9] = 18.77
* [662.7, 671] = 21.24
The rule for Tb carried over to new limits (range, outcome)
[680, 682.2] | 17.9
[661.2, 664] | 18.7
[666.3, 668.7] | 18.4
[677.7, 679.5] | 18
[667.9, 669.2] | 18.8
